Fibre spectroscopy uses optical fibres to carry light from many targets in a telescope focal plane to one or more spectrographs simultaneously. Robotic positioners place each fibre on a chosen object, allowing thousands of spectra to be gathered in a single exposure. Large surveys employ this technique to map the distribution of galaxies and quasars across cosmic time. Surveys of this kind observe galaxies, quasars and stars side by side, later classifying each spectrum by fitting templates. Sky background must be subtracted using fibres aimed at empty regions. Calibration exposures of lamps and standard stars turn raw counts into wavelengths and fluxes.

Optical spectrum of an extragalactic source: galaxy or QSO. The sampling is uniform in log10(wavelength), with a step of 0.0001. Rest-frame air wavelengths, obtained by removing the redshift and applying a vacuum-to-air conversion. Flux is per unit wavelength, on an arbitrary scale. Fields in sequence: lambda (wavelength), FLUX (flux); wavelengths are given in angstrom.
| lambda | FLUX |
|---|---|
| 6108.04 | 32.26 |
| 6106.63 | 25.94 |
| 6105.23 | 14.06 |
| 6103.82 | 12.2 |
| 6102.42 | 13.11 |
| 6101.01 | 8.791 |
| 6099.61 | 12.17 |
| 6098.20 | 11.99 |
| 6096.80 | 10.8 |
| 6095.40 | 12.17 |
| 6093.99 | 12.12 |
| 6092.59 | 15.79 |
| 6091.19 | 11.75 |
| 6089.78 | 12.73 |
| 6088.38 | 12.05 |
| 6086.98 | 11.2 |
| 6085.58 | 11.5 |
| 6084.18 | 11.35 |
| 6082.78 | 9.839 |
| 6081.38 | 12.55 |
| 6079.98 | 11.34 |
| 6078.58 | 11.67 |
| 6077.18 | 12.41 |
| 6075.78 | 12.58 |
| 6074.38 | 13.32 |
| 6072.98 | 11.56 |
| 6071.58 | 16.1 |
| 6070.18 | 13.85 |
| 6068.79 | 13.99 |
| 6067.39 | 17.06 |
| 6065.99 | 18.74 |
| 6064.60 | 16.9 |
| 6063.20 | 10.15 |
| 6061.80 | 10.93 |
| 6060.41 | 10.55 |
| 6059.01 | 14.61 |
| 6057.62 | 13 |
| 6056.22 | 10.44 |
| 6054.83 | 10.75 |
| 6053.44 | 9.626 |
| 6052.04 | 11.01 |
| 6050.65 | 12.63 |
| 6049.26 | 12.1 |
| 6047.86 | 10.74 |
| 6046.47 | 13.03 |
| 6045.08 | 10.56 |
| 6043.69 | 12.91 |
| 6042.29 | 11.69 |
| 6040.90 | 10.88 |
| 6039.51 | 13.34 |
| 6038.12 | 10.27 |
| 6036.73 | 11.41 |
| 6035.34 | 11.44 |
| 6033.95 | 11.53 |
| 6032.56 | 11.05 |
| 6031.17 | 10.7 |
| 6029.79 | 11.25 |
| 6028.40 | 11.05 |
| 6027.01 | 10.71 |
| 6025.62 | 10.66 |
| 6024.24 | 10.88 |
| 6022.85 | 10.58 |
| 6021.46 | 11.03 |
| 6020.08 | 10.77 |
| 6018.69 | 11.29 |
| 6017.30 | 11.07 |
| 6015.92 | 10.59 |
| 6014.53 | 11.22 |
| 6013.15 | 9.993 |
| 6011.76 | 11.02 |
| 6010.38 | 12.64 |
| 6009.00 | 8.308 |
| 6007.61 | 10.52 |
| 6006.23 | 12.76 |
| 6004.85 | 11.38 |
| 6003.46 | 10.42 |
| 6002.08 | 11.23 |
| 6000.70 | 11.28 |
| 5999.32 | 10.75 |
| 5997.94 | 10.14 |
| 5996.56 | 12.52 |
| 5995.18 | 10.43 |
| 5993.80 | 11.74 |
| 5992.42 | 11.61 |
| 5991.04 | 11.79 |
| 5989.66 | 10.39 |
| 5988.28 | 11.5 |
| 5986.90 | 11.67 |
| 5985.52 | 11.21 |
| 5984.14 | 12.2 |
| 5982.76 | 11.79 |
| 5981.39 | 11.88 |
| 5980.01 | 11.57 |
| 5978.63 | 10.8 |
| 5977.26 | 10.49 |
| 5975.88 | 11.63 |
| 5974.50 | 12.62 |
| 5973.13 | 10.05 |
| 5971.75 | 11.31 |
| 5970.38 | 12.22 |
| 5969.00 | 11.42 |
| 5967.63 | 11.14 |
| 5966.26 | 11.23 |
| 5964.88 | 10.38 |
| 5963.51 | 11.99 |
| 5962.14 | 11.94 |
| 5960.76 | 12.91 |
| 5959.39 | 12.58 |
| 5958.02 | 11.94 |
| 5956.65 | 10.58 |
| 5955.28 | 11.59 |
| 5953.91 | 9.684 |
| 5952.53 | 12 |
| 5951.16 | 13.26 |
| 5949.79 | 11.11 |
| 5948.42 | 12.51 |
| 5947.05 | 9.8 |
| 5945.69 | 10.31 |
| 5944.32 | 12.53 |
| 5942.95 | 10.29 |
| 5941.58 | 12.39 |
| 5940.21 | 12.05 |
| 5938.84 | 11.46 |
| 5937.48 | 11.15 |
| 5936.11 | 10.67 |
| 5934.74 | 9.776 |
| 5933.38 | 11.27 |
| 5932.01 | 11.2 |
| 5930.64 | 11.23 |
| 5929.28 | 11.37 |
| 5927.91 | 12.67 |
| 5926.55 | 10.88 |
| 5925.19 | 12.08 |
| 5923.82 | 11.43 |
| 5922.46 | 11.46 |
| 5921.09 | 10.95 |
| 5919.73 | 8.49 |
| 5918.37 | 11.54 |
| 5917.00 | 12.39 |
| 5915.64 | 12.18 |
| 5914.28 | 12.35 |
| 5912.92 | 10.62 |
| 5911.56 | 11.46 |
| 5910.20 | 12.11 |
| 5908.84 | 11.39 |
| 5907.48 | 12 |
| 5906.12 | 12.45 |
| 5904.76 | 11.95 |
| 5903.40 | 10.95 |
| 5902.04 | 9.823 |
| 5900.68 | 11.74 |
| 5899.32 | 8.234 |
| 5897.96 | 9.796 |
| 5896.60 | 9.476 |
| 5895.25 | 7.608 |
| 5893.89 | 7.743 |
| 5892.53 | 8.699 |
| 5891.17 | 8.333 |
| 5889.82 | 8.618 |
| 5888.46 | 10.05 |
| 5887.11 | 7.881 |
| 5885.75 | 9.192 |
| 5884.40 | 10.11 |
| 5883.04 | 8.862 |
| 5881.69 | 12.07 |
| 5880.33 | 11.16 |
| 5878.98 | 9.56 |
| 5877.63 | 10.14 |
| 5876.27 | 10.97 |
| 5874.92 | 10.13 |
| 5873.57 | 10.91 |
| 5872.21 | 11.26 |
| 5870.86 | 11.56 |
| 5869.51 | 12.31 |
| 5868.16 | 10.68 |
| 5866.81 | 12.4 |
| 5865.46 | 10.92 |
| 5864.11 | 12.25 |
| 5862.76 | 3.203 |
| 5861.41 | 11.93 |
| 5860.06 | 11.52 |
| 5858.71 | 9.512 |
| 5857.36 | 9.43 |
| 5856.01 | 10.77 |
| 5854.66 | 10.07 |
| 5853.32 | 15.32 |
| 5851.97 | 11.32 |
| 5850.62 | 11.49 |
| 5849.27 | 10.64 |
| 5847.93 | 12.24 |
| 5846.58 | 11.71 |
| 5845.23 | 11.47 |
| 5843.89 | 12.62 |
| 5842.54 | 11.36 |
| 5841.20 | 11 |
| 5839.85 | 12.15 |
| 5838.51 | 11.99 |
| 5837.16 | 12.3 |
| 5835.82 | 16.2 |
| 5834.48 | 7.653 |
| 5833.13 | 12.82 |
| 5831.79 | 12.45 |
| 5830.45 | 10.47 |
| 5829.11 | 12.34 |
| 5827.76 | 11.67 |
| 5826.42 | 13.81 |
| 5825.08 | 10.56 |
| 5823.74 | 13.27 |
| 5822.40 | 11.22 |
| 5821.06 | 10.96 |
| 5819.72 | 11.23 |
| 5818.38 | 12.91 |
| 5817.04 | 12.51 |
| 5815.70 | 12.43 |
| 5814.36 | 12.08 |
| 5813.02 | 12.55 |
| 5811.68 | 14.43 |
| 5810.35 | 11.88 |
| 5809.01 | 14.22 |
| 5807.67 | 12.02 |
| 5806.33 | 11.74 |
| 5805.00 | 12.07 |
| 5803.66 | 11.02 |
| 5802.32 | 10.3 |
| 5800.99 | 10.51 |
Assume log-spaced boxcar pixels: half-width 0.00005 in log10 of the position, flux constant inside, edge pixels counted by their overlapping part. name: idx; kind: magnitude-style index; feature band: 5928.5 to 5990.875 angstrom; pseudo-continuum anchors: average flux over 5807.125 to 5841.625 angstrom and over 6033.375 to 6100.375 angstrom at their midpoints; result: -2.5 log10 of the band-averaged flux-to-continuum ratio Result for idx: 0.08 mag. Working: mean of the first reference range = 12.2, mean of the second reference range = 12.3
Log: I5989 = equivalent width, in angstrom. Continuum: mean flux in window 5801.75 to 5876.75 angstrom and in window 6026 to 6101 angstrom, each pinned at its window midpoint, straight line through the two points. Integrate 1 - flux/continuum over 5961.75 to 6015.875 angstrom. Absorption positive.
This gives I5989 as 3.26 angstrom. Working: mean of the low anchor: 11.6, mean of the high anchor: 12.2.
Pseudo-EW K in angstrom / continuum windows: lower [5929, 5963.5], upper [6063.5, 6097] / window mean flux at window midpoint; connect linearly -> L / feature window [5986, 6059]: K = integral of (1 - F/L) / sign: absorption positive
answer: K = 6.6 angstrom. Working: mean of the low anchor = 11.4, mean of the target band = 11.2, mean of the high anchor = 13.1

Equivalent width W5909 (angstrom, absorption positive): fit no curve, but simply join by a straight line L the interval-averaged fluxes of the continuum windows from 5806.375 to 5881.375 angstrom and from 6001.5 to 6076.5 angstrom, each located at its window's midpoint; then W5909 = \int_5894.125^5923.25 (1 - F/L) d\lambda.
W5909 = 2.0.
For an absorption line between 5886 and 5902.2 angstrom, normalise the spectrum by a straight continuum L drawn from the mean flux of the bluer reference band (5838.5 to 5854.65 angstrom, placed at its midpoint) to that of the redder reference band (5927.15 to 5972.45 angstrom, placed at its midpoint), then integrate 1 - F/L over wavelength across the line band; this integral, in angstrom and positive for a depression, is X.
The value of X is 3.7 angstrom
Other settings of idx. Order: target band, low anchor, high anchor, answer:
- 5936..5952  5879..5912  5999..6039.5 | -0.11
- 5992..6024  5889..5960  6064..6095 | 0.11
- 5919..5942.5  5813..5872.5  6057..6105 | 0.07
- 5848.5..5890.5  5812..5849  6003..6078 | 0.14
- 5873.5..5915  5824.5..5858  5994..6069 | 0.15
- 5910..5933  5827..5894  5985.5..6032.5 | -0.05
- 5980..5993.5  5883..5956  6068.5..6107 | 0.00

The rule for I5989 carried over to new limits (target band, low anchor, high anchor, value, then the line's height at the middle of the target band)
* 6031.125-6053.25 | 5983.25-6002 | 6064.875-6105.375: 1.0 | 12.1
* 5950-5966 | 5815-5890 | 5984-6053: -0.7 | 11.2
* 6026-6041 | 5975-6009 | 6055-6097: 1.0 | 12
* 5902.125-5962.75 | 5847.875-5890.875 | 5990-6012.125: -3.5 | 10.8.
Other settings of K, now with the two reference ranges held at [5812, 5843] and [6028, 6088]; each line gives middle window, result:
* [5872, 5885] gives 1.7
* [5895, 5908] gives 1.7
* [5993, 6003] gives 0.8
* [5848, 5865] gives 1.9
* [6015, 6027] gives 1.3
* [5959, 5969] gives 0.4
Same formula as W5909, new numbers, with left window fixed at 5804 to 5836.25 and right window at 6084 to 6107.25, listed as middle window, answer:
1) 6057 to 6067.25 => -0.7 angstrom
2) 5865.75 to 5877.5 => 1.1 angstrom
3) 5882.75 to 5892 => 2.5 angstrom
